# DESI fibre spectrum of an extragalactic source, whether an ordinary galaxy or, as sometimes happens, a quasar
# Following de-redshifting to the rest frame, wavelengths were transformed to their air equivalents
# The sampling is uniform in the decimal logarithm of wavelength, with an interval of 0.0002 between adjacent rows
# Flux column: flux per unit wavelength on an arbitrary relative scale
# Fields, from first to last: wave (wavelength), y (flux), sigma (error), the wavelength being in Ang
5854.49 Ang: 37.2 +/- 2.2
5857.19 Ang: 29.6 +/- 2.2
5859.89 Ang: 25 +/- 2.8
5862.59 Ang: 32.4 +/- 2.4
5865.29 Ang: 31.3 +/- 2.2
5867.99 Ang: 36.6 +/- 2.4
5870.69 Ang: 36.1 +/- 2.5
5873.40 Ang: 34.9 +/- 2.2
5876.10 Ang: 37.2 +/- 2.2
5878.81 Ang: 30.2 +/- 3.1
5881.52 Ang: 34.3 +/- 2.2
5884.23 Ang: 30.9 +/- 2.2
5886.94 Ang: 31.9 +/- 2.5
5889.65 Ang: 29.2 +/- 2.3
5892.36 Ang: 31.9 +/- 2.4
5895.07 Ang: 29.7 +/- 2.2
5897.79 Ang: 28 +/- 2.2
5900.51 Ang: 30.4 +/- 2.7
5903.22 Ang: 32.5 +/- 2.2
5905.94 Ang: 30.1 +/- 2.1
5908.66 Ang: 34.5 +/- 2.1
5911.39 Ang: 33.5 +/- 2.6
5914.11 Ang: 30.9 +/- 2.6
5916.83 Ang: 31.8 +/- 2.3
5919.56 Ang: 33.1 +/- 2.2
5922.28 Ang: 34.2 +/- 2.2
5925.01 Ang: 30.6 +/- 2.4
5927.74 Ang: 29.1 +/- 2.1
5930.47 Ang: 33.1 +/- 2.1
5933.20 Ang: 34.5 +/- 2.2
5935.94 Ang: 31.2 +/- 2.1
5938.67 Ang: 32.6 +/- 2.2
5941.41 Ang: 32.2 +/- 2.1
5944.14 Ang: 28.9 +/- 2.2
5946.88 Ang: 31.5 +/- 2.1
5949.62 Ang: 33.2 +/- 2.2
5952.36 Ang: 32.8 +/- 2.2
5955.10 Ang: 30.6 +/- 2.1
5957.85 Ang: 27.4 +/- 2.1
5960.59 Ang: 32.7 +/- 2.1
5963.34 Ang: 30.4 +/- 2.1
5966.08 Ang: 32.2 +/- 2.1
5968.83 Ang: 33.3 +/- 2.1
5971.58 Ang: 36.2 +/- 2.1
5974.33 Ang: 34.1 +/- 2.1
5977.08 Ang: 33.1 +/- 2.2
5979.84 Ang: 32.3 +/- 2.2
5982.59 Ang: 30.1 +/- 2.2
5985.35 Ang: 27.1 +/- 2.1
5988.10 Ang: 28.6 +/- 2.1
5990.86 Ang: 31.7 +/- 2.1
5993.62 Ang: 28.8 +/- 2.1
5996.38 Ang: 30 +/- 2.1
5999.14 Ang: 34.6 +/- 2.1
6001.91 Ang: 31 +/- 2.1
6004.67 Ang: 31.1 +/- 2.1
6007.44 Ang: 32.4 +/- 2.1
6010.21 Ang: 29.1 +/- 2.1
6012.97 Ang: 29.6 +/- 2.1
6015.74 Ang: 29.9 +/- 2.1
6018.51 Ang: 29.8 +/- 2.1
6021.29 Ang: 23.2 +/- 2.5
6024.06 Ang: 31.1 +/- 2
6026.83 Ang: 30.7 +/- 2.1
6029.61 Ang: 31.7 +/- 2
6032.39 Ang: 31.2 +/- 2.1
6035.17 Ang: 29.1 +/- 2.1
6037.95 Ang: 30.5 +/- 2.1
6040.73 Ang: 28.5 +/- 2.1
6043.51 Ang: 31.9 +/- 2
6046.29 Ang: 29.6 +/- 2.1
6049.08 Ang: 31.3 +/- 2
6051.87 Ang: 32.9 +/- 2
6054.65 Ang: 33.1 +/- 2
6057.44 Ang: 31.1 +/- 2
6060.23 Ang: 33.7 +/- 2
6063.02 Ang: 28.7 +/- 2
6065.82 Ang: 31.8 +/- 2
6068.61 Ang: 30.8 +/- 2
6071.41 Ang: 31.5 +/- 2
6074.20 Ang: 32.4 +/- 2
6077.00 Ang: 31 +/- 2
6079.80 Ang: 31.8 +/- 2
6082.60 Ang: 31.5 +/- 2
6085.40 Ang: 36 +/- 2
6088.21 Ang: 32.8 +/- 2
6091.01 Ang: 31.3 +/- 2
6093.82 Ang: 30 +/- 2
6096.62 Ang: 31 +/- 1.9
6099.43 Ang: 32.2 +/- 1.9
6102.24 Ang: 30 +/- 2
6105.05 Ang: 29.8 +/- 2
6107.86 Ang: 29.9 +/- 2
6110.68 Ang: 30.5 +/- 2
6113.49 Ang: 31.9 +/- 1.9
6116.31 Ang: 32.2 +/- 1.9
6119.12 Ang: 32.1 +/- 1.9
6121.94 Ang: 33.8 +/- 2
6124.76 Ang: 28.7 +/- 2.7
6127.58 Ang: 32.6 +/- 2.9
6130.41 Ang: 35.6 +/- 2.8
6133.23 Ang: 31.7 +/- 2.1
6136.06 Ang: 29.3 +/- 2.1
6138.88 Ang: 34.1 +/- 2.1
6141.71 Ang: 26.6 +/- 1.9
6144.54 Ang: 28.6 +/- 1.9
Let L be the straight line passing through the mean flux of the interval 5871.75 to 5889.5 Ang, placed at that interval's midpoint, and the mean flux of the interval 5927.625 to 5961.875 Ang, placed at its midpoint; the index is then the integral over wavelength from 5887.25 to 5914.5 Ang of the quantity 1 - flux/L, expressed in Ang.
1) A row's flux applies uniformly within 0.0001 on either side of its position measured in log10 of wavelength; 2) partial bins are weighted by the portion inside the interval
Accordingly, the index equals 1.2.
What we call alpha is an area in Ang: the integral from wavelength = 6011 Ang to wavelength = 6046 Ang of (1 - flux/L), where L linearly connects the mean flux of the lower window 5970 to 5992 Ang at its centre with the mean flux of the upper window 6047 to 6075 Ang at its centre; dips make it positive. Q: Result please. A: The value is 2.1 Ang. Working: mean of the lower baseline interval 31.7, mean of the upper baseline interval 31.7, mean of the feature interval 29.8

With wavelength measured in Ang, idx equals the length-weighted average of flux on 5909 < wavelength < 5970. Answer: 31.8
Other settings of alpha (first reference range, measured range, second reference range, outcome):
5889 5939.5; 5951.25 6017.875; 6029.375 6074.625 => 0.42 Ang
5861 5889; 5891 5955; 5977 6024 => 0.77 Ang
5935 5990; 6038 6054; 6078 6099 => 0.48 Ang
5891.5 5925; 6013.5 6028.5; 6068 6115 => 1.19 Ang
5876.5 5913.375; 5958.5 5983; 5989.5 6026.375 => -1.64 Ang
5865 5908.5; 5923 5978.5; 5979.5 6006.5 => -1.44 Ang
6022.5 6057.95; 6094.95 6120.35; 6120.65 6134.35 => 0.86 Ang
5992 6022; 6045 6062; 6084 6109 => -0.59 Ang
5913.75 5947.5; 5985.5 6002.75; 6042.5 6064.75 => 0.64 Ang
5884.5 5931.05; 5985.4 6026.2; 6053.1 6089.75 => 2.31 Ang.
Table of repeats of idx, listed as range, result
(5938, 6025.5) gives 31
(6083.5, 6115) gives 31.4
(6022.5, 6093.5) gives 31.4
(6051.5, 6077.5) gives 31.7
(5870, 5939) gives 32.1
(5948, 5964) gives 31.2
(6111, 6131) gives 32.2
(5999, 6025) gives 29.9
